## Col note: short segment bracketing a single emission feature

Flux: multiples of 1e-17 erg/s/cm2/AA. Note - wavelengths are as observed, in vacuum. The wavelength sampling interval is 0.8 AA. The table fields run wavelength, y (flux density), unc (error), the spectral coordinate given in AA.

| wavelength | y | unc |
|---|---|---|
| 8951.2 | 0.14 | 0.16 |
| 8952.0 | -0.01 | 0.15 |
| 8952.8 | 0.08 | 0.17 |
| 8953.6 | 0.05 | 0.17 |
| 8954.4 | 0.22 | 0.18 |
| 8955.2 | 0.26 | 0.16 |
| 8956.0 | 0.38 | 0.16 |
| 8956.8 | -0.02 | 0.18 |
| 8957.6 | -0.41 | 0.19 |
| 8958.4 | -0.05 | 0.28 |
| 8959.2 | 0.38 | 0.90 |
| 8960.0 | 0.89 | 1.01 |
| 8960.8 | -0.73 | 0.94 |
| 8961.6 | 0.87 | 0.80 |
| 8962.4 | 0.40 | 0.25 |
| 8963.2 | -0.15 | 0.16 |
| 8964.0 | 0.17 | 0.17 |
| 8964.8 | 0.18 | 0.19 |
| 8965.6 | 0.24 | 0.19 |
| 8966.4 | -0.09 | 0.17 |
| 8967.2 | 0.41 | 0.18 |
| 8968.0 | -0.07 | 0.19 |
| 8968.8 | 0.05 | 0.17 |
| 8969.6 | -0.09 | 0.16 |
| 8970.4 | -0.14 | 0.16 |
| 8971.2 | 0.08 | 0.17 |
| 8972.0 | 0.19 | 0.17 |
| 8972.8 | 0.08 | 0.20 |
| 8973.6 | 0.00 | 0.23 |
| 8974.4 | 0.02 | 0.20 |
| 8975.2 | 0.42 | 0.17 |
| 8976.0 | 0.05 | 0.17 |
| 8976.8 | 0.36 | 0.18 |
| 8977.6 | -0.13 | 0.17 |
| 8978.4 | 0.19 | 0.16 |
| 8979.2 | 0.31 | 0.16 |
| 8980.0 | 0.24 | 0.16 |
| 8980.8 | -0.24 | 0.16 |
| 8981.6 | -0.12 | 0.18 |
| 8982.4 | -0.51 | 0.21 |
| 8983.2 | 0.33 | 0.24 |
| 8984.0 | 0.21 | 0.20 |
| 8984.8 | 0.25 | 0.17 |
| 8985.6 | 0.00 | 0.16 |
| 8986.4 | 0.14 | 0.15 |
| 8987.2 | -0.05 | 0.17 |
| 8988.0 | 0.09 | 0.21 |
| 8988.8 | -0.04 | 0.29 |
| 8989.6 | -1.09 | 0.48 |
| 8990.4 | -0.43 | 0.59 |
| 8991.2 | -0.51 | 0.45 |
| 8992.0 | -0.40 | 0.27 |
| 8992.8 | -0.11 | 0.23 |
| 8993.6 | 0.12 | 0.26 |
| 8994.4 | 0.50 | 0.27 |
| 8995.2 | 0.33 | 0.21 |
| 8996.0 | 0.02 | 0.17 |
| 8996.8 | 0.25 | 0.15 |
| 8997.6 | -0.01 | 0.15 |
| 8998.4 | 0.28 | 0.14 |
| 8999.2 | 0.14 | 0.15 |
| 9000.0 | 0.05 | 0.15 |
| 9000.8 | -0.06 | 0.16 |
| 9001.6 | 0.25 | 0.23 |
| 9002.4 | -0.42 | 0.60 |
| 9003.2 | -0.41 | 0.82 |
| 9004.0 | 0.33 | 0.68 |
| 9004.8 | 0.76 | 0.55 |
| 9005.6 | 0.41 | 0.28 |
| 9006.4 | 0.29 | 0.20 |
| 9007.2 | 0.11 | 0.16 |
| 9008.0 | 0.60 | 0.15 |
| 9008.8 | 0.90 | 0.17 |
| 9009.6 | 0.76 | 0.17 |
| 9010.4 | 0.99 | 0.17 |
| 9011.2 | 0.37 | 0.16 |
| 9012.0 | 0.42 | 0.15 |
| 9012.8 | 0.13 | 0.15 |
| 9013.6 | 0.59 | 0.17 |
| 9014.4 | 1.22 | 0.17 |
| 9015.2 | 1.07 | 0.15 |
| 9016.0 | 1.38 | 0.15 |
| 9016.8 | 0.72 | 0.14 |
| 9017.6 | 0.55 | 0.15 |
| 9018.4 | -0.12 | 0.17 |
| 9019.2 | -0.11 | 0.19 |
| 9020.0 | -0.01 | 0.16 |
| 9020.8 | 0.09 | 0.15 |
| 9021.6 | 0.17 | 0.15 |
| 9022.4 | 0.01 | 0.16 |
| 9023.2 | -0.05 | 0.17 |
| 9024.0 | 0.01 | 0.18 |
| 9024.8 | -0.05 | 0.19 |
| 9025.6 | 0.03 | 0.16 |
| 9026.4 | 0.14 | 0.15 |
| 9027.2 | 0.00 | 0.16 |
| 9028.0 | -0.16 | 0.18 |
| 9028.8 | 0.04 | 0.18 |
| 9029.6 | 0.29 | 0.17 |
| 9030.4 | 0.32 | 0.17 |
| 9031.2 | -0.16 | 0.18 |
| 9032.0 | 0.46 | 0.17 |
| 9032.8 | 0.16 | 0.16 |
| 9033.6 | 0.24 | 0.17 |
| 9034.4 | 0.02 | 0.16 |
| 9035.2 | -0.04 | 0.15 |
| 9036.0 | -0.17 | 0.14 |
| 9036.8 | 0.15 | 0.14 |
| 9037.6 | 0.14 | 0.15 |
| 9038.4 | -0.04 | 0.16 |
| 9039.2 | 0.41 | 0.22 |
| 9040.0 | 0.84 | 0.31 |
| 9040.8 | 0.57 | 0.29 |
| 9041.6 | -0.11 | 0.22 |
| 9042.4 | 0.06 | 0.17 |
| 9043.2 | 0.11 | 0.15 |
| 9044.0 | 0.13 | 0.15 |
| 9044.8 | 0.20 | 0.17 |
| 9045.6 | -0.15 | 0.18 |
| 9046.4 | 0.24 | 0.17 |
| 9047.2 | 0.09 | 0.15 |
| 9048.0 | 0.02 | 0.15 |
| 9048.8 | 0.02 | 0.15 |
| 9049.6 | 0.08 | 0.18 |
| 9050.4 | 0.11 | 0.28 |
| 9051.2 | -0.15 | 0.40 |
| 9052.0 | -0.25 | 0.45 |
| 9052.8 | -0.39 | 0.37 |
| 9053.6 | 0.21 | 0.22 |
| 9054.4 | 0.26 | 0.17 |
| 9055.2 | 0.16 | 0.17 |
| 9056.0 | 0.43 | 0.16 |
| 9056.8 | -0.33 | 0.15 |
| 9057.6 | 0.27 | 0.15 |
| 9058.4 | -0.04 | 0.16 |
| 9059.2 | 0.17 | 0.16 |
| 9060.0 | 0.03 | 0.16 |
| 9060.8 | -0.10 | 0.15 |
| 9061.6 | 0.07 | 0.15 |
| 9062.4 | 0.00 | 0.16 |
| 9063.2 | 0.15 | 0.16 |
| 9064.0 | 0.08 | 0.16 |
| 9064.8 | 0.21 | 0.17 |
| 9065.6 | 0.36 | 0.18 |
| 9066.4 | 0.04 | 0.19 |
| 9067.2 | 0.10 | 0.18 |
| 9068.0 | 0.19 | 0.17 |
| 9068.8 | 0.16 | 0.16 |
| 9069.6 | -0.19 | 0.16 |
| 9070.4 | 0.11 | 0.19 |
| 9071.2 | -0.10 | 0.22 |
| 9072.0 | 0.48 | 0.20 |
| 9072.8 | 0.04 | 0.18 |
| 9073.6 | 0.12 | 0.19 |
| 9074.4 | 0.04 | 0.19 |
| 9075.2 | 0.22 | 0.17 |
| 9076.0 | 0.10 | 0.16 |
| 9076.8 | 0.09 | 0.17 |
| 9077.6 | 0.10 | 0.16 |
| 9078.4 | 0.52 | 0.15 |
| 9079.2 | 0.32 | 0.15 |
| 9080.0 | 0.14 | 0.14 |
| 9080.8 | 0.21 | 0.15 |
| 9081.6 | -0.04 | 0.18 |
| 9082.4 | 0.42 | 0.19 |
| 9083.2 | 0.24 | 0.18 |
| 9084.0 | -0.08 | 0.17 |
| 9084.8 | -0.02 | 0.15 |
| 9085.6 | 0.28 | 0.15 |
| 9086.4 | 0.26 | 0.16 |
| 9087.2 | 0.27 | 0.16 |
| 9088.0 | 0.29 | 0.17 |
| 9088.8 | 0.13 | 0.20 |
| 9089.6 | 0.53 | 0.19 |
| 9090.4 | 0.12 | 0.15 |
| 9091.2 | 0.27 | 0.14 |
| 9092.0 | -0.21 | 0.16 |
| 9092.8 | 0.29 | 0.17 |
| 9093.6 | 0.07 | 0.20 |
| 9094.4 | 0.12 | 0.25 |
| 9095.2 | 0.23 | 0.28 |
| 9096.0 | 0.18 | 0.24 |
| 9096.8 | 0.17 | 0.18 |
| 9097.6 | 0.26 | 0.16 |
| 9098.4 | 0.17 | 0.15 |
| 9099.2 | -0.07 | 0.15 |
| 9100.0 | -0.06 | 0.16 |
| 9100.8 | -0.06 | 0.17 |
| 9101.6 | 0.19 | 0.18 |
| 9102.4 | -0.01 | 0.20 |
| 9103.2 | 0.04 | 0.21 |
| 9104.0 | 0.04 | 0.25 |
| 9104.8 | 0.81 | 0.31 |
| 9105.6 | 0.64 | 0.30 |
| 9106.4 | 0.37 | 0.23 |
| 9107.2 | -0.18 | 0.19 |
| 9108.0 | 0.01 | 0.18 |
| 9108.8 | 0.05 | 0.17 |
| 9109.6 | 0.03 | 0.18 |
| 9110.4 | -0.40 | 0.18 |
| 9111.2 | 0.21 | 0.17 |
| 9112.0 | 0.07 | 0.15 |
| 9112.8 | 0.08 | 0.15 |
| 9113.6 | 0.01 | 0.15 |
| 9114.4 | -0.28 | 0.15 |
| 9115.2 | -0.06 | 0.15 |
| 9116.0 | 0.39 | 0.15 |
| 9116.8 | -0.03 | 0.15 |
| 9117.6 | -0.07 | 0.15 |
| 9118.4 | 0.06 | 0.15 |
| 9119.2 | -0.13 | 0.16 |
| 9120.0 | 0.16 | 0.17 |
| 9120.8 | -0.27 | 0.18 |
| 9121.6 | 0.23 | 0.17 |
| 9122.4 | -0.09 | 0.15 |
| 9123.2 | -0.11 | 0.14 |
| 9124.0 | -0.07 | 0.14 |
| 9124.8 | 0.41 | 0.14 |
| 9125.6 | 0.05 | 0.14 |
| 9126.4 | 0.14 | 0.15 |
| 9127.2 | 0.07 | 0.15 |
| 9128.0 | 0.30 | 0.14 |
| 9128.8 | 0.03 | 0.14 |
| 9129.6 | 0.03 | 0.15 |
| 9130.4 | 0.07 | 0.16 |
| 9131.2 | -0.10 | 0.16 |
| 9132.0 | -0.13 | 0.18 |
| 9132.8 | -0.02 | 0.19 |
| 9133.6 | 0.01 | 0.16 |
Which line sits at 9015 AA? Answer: [O II]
